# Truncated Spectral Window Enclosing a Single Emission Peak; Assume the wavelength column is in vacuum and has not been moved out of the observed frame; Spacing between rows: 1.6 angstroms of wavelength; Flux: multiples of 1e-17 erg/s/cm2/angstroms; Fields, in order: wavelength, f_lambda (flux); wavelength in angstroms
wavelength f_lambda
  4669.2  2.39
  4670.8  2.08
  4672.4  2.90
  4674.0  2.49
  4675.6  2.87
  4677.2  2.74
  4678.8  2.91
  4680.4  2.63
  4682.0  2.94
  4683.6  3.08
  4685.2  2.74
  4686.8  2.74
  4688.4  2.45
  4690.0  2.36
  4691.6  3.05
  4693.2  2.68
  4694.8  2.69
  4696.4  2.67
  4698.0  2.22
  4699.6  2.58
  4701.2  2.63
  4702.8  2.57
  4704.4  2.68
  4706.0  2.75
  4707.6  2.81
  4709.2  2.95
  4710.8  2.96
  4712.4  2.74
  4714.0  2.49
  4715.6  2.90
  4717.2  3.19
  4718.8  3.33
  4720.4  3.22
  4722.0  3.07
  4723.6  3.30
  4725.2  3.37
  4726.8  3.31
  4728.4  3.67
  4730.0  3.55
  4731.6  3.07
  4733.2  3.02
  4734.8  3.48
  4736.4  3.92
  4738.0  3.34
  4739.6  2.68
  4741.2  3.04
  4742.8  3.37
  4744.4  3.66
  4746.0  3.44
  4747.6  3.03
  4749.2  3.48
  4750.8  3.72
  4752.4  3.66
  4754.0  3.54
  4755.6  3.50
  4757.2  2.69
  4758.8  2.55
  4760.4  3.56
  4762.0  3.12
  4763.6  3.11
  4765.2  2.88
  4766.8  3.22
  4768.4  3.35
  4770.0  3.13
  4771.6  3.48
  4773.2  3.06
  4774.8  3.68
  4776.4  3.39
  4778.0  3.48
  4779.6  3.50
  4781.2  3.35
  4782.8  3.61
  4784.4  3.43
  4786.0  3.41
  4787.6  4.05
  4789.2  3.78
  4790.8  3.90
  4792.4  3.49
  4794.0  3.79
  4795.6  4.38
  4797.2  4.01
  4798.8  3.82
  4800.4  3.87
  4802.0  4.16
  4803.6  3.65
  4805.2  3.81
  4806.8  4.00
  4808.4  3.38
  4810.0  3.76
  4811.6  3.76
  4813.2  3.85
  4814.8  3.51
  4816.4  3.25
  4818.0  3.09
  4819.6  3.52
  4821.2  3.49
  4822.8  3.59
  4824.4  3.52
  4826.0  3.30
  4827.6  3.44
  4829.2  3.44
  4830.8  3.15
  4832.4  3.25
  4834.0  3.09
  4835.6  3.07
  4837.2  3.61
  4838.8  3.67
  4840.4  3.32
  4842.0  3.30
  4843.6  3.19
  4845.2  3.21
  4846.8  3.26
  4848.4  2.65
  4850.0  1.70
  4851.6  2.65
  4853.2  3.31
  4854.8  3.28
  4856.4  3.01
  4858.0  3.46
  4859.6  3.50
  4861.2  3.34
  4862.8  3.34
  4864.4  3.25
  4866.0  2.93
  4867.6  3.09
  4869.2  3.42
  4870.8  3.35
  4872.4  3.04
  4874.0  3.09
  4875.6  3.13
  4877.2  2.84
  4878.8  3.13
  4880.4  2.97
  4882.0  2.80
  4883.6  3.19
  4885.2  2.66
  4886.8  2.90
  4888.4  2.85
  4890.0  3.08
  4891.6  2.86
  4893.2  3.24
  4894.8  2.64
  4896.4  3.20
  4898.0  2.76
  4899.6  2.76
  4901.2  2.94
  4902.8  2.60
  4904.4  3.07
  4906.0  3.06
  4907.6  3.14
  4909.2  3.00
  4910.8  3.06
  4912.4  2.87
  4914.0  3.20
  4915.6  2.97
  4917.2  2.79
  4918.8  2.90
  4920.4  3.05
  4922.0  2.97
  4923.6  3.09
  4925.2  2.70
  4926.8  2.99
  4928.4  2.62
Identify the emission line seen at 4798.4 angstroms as C IV 1549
